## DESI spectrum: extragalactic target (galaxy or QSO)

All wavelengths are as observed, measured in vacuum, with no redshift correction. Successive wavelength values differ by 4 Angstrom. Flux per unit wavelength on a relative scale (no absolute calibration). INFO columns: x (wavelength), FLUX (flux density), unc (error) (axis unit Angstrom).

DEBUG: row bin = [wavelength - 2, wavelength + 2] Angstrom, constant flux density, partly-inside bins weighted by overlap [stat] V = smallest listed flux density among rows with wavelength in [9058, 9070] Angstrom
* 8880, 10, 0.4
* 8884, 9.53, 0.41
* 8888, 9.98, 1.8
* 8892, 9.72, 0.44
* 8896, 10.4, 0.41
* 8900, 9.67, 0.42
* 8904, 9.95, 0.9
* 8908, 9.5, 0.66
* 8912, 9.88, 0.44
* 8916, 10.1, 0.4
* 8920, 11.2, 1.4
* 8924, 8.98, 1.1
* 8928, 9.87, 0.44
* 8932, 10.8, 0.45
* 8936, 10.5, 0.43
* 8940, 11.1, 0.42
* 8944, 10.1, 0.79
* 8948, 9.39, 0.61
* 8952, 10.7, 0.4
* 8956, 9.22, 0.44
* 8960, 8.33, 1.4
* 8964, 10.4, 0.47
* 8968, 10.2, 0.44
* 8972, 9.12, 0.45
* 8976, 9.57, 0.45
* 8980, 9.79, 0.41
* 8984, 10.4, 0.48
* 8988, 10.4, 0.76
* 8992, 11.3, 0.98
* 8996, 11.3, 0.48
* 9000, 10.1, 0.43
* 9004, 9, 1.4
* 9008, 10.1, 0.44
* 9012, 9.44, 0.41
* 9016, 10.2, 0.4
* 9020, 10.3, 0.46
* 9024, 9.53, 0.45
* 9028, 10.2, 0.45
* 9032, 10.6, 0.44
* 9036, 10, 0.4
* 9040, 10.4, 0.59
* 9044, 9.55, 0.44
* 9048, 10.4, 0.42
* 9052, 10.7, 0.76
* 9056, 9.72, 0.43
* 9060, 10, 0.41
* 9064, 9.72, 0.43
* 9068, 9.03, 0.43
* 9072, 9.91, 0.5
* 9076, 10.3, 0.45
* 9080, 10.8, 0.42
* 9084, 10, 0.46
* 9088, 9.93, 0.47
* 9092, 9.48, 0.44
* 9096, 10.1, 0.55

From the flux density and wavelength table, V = 9.03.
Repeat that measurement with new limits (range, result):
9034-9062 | 9.55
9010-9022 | 9.44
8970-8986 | 9.12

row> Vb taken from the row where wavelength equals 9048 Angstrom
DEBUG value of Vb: 10.4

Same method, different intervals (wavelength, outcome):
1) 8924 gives 8.98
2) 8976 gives 9.57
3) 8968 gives 10.2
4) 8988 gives 10.4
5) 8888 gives 9.98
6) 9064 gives 9.72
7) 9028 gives 10.2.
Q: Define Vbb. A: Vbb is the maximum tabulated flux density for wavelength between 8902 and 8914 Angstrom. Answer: 9.95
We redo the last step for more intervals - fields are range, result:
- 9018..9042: 10.6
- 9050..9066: 10.7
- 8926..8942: 11.1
